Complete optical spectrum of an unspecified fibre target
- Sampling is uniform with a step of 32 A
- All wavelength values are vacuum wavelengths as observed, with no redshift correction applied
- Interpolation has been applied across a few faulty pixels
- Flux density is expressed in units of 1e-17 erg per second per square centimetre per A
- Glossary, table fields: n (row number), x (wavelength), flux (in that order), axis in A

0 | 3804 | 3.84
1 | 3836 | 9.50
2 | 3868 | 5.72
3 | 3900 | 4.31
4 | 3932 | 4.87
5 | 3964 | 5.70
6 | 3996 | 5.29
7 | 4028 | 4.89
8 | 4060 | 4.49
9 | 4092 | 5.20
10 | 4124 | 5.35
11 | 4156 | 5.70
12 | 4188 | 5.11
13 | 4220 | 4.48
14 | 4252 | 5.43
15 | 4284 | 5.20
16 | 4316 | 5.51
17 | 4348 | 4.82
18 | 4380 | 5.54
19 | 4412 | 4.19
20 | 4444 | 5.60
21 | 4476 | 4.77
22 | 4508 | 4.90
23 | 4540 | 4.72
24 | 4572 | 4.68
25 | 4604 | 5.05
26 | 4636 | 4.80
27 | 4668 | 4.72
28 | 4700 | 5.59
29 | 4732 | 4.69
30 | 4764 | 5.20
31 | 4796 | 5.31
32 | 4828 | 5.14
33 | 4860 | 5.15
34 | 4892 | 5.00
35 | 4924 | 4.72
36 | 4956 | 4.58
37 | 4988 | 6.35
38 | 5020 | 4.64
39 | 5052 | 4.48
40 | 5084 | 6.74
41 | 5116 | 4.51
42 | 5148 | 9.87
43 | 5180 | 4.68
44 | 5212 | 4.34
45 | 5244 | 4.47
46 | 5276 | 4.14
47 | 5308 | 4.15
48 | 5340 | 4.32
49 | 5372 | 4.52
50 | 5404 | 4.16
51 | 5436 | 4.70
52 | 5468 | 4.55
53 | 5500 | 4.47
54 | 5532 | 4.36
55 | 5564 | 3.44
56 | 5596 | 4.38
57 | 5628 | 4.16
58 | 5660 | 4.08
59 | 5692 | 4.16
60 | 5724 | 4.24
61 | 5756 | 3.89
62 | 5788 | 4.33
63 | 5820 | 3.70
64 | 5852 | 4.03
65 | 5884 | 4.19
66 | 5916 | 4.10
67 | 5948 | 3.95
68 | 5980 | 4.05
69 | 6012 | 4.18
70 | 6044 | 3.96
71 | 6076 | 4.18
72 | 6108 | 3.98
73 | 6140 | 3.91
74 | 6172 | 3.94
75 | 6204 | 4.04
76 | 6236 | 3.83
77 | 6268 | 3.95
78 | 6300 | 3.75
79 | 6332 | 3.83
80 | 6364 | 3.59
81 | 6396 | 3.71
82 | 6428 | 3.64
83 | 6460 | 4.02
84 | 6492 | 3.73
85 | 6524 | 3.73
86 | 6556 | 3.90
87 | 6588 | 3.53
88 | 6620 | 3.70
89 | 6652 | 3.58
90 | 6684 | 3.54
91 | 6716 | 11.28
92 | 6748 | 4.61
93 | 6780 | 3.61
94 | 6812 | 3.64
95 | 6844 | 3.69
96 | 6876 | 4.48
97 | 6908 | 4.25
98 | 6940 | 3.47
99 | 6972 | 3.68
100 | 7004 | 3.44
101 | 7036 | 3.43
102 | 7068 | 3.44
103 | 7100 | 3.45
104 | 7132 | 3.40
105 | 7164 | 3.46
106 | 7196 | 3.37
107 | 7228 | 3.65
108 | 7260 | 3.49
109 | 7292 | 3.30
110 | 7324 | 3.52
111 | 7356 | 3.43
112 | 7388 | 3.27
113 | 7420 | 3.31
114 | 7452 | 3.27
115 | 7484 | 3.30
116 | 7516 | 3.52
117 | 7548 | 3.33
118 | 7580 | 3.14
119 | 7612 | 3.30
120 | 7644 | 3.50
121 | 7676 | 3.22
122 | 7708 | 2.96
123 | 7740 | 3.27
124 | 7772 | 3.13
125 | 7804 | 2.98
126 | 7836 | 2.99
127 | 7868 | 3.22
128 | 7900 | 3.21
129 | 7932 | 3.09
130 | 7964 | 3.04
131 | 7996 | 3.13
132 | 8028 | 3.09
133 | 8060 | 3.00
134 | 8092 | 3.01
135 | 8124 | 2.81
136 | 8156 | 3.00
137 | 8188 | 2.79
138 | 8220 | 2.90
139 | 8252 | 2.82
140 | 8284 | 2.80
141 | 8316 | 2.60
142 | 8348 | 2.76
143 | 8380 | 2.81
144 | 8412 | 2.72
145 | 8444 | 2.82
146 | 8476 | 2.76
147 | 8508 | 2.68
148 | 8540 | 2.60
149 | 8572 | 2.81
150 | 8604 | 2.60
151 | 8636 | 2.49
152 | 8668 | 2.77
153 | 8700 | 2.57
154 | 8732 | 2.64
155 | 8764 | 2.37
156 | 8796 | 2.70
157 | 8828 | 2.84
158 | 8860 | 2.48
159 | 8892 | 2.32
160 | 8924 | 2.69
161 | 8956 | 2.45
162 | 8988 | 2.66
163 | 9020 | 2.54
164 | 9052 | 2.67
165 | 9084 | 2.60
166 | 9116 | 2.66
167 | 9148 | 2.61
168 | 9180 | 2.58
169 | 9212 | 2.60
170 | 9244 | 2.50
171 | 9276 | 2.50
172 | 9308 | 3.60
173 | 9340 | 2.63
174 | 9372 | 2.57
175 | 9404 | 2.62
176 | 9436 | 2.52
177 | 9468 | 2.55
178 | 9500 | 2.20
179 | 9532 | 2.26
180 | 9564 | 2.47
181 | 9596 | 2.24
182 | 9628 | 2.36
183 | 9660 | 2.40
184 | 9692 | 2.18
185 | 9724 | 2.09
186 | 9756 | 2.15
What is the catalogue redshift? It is 0.03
